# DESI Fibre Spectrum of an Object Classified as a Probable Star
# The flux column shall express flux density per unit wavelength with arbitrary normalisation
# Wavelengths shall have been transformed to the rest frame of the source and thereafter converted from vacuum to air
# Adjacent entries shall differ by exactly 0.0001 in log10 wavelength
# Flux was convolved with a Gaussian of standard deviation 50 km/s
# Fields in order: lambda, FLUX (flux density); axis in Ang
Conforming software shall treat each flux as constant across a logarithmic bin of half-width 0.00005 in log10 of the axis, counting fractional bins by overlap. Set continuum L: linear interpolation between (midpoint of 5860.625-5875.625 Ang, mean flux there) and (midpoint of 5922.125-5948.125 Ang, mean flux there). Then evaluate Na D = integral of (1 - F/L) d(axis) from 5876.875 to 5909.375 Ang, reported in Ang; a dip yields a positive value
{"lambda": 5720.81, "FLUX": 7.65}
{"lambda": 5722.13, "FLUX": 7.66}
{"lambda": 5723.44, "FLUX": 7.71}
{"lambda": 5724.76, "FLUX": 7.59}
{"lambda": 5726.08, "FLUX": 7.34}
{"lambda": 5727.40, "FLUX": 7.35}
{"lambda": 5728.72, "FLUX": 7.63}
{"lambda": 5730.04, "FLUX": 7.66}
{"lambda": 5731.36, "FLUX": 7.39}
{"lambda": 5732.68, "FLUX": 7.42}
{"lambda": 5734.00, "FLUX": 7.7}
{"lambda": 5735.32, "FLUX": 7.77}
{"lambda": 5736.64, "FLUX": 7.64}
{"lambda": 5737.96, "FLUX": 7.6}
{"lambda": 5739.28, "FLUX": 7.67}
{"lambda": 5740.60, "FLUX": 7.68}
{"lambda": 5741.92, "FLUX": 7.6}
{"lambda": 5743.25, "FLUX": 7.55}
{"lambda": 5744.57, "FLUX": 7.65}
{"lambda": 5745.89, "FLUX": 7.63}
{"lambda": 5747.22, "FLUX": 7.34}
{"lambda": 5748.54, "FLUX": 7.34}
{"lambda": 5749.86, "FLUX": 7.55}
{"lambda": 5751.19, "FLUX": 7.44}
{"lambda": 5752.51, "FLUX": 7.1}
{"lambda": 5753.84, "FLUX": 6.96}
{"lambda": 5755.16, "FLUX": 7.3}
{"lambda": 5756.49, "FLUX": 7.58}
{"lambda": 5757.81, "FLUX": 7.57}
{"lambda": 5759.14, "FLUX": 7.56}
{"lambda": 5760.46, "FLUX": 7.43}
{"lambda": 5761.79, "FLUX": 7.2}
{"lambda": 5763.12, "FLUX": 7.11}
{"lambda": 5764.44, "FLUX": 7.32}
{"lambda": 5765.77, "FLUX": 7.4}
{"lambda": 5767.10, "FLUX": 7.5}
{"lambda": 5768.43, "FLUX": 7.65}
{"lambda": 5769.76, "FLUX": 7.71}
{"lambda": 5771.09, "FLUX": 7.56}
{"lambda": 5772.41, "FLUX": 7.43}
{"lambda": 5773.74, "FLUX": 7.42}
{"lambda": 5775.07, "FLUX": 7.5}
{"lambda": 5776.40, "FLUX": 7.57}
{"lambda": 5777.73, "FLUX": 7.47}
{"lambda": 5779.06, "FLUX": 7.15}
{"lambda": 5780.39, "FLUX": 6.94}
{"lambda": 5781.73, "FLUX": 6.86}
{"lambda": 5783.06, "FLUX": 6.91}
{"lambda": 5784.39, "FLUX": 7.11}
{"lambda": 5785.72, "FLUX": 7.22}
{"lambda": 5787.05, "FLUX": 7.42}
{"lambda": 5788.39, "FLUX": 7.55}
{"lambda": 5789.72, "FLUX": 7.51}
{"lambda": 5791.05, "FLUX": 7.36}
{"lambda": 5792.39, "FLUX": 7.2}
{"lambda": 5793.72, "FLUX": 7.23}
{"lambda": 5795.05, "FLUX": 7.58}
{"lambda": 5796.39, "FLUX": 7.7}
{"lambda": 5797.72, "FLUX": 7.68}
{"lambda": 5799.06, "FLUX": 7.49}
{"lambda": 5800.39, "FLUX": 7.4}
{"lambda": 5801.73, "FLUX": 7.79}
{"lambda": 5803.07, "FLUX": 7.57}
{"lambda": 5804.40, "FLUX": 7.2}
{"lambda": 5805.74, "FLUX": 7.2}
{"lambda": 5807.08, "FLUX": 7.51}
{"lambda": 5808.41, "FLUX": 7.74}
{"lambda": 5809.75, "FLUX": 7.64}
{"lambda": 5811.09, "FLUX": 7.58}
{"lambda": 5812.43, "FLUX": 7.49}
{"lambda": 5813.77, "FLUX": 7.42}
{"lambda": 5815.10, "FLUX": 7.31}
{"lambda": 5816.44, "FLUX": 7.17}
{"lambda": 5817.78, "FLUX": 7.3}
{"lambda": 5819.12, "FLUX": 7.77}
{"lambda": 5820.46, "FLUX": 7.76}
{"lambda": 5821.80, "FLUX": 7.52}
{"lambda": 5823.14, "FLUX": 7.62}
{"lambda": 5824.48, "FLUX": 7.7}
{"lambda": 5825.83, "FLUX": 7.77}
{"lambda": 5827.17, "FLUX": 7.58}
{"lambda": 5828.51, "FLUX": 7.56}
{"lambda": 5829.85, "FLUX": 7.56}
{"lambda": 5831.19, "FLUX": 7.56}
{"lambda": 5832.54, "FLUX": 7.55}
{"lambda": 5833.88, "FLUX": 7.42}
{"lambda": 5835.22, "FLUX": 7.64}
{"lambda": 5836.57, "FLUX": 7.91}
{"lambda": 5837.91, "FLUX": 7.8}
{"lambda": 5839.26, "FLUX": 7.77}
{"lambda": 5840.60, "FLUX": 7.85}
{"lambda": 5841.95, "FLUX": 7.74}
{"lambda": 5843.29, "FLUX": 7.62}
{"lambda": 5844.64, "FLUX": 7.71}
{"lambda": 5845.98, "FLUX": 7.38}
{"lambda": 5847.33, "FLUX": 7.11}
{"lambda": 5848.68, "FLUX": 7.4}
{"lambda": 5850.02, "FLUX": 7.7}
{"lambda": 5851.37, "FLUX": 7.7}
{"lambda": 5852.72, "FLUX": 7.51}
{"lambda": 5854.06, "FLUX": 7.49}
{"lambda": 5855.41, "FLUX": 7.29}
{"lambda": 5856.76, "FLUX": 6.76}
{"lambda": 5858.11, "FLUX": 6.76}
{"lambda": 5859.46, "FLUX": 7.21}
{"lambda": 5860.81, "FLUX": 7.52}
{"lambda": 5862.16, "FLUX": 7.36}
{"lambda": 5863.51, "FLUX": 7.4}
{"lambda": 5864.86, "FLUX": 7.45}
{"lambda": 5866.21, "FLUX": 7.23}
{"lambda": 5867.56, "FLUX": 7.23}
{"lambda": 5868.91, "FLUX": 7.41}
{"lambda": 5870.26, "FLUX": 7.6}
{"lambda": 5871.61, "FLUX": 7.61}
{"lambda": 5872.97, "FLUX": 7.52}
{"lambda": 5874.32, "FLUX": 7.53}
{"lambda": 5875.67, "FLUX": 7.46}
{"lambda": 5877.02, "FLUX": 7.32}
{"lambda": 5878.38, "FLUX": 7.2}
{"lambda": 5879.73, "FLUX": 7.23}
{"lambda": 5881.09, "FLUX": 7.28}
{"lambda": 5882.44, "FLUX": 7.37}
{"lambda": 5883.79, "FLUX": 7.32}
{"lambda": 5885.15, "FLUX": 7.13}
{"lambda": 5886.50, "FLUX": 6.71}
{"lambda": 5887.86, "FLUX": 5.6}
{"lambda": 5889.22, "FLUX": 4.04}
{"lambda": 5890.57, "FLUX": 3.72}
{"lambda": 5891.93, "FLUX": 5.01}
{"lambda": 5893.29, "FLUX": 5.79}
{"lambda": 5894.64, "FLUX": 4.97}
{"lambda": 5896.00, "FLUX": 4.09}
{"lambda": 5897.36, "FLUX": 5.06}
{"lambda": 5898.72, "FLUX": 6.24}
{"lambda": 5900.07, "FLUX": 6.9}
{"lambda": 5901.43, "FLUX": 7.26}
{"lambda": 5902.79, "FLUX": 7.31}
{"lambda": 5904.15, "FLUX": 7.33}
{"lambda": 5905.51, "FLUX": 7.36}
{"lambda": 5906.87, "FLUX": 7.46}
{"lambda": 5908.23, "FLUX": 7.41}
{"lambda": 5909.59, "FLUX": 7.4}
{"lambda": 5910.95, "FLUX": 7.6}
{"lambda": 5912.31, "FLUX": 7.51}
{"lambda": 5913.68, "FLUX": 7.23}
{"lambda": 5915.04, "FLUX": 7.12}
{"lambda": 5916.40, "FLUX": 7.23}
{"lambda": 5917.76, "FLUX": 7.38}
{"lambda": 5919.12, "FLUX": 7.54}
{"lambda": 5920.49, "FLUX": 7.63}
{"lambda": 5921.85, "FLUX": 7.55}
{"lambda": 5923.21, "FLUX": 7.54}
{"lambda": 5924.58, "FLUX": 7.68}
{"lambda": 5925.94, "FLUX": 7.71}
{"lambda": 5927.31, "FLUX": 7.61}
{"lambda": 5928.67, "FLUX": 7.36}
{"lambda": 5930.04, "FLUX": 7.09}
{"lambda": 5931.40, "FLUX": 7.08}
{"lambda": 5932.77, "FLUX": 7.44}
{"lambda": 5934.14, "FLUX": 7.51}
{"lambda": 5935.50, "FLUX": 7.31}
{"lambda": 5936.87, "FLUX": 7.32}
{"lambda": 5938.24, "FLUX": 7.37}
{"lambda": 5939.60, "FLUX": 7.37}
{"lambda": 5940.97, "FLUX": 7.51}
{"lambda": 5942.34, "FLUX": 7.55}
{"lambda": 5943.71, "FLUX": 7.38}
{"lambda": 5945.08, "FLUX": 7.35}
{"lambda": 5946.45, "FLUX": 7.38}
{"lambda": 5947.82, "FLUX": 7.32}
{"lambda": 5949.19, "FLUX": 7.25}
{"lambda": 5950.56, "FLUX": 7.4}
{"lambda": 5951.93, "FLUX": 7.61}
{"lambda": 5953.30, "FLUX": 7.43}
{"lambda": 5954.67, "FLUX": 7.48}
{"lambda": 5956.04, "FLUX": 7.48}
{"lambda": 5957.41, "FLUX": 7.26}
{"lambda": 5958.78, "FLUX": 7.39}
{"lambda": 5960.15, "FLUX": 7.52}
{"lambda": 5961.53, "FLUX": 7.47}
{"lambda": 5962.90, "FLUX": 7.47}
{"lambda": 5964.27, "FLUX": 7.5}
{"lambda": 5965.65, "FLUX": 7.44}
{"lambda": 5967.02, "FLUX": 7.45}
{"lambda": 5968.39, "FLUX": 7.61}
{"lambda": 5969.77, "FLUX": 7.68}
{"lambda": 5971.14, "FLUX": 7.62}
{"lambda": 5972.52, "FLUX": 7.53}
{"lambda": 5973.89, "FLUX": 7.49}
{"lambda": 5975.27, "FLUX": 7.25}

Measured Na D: 4.6 Ang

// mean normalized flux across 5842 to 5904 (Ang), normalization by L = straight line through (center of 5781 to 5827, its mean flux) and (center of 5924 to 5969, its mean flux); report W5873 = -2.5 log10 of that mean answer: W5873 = 0.09 mag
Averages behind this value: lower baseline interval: 7.45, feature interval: 6.87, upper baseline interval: 7.43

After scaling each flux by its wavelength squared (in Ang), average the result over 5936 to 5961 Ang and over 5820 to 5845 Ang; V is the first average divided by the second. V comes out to 1.0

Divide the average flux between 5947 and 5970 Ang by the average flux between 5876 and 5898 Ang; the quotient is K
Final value 1.24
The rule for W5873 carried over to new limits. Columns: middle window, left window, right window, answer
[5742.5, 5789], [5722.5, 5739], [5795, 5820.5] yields 0.025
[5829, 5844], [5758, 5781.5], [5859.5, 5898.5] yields -0.112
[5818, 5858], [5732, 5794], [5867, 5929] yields -0.064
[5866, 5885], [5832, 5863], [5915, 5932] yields 0.014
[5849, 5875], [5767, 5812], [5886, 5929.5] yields -0.061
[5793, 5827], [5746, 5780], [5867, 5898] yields -0.075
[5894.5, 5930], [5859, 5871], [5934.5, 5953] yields 0.045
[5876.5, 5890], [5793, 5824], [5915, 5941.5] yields 0.118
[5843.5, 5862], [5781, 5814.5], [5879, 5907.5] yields -0.094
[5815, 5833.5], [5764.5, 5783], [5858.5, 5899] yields -0.081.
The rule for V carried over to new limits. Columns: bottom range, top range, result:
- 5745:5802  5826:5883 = 1.04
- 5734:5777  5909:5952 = 1.05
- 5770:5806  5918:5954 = 1.06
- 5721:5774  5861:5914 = 0.95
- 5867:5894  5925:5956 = 1.13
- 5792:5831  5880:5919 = 0.90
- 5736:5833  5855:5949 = 0.98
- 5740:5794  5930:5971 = 1.07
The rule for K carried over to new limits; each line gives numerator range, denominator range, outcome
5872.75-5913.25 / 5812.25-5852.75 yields 0.87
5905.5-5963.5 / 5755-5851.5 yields 0.99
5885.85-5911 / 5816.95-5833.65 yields 0.81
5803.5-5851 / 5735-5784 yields 1.02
